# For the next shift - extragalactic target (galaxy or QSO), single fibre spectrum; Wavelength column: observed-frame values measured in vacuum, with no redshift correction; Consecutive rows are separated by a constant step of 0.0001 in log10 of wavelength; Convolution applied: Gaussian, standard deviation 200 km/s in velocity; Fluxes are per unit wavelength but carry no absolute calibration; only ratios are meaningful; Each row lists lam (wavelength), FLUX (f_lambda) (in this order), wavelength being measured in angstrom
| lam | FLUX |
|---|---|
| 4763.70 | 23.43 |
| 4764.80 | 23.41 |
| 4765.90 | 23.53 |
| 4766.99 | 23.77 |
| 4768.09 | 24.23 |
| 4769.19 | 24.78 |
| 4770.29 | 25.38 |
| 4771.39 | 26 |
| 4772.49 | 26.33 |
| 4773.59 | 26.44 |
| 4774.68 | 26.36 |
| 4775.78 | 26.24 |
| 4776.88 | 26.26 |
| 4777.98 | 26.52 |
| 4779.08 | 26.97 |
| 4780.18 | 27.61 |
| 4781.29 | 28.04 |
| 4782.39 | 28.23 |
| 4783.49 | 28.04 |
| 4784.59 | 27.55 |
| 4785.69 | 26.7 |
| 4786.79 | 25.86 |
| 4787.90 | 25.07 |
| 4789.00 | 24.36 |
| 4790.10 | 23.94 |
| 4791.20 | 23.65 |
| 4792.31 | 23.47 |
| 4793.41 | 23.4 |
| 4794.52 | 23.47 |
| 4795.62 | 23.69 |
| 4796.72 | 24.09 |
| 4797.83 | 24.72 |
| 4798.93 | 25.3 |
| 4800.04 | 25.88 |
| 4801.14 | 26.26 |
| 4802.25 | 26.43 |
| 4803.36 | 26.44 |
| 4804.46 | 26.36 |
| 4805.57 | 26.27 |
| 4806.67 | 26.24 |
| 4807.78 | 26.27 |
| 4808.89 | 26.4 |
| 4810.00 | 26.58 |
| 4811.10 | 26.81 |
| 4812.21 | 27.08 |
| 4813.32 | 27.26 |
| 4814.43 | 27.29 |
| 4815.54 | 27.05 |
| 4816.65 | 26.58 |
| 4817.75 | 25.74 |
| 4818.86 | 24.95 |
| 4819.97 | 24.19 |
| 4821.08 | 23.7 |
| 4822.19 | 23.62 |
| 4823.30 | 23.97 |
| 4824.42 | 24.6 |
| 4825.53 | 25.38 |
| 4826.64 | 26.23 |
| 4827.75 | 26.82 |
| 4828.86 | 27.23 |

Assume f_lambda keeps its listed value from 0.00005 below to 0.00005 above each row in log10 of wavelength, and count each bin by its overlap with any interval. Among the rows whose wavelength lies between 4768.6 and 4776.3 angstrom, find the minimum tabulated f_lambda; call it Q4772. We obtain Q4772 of 24.78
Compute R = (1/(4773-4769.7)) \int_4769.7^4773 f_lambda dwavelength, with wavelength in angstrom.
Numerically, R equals 25.9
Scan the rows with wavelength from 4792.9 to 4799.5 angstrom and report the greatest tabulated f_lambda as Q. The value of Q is 25.3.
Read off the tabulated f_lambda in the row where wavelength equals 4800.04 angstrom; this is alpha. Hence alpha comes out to 25.88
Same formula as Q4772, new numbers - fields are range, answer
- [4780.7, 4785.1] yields 27.55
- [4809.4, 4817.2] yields 26.58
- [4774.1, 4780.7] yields 26.24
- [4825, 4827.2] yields 25.38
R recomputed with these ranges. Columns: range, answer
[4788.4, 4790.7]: 24.2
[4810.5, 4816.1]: 27.1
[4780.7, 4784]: 28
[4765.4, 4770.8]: 24.3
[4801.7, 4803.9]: 26.4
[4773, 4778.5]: 26.4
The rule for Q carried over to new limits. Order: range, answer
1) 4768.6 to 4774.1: 26.44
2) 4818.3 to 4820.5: 24.95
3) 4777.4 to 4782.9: 28.23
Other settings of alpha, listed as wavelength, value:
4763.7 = 23.43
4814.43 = 27.29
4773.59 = 26.44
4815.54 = 27.05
